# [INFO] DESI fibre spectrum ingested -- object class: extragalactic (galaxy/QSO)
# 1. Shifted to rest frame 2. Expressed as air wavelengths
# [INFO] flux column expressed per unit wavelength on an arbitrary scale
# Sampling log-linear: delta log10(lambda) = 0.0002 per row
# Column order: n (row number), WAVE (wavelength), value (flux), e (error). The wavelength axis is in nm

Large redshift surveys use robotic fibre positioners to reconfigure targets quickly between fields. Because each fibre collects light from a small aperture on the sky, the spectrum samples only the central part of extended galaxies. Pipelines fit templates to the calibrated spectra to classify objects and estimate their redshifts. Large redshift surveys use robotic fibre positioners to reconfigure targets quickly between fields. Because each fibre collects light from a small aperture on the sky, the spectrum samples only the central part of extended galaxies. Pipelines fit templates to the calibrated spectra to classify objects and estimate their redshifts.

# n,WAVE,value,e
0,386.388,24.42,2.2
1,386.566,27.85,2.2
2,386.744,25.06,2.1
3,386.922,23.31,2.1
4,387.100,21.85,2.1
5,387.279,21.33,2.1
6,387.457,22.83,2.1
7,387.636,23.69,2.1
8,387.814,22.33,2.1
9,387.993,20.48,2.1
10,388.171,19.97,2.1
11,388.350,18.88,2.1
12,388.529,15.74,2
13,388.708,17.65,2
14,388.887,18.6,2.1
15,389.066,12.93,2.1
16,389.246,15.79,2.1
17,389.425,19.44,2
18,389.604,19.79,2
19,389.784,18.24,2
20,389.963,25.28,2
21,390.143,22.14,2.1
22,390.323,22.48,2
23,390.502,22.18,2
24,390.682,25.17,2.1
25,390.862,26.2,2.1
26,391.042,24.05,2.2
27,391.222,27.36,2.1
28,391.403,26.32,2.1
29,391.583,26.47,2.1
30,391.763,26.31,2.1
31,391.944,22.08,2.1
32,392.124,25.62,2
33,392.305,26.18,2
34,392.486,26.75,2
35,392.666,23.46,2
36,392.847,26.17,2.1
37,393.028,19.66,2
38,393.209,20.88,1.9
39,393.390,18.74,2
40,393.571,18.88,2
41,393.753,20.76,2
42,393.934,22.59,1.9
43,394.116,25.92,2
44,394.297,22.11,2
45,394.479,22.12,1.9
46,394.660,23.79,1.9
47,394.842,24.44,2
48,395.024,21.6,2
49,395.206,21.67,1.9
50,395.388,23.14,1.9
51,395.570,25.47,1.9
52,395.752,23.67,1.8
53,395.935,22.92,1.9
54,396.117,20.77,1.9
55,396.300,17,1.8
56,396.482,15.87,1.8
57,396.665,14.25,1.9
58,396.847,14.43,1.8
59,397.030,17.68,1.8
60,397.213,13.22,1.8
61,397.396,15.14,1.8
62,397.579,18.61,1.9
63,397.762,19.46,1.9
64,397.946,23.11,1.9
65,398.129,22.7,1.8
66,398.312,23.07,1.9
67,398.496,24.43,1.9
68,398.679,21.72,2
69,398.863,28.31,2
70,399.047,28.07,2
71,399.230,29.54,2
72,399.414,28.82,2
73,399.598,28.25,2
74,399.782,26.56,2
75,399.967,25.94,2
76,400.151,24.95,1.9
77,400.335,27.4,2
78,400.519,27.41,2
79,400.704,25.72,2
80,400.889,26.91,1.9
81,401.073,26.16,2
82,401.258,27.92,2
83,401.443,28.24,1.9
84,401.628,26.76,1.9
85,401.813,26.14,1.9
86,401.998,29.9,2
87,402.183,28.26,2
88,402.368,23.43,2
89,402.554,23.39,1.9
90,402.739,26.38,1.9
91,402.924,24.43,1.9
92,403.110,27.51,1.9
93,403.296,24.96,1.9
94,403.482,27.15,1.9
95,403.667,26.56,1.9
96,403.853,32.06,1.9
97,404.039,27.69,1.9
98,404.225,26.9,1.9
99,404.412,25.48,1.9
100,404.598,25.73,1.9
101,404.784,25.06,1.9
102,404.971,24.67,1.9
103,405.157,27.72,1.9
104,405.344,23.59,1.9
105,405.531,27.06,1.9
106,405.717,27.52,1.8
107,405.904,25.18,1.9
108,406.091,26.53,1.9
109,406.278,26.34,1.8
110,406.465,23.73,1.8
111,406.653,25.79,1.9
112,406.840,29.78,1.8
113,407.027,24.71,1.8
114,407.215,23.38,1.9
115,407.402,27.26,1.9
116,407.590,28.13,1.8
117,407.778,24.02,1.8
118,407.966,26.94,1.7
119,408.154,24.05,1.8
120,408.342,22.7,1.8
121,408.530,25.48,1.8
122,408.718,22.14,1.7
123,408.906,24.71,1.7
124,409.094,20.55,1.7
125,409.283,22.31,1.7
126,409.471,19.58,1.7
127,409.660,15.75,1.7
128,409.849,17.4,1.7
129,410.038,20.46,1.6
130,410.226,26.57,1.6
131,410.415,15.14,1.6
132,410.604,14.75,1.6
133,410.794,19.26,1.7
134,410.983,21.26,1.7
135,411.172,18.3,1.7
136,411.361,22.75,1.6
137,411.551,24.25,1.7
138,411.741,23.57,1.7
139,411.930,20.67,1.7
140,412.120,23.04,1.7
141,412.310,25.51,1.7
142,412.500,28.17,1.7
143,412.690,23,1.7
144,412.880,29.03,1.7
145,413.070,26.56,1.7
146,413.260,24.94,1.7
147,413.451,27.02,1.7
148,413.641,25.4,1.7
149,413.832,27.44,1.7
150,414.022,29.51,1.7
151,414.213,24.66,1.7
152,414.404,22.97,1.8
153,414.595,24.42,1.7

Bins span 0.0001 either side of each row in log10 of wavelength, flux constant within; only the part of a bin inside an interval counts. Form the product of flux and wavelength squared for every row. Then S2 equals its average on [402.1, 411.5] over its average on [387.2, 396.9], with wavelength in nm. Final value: 1.2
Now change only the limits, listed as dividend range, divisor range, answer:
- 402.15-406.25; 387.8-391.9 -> 1.31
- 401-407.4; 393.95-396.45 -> 1.23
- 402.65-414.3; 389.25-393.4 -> 1.14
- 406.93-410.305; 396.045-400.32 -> 1.11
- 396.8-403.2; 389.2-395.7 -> 1.11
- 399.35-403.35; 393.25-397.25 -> 1.33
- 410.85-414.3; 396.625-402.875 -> 1.08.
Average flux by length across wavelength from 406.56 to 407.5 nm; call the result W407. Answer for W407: 26.2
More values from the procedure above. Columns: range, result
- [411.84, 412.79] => 24.1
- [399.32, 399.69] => 28.5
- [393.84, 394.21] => 24.2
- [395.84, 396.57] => 19.2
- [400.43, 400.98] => 26.6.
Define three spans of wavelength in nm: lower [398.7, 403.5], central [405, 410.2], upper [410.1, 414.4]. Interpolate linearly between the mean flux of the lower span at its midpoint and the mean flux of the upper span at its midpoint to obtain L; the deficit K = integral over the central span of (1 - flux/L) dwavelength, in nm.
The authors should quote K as 0.16 nm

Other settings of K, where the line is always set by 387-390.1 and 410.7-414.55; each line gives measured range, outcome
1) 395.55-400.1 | -0.081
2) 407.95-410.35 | 0.176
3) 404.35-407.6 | -0.399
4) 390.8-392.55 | -0.462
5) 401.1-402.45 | -0.299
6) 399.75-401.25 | -0.301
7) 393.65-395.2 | -0.145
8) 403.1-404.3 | -0.260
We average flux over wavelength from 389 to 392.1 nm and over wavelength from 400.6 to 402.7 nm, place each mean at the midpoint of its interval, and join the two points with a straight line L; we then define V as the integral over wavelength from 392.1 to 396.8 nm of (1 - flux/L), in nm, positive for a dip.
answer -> 0.40 nm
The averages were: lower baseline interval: 22.6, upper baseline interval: 26.6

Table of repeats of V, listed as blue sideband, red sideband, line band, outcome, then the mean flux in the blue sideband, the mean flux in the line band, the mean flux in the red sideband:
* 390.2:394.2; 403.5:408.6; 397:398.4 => 0.314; 23.8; 19.2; 26.1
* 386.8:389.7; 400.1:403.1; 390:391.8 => -0.321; 19.7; 24.8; 26.5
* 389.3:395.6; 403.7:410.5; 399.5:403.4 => -0.407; 23.2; 26.5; 24.5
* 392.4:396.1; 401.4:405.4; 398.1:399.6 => -0.092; 22.7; 26.1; 26.5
